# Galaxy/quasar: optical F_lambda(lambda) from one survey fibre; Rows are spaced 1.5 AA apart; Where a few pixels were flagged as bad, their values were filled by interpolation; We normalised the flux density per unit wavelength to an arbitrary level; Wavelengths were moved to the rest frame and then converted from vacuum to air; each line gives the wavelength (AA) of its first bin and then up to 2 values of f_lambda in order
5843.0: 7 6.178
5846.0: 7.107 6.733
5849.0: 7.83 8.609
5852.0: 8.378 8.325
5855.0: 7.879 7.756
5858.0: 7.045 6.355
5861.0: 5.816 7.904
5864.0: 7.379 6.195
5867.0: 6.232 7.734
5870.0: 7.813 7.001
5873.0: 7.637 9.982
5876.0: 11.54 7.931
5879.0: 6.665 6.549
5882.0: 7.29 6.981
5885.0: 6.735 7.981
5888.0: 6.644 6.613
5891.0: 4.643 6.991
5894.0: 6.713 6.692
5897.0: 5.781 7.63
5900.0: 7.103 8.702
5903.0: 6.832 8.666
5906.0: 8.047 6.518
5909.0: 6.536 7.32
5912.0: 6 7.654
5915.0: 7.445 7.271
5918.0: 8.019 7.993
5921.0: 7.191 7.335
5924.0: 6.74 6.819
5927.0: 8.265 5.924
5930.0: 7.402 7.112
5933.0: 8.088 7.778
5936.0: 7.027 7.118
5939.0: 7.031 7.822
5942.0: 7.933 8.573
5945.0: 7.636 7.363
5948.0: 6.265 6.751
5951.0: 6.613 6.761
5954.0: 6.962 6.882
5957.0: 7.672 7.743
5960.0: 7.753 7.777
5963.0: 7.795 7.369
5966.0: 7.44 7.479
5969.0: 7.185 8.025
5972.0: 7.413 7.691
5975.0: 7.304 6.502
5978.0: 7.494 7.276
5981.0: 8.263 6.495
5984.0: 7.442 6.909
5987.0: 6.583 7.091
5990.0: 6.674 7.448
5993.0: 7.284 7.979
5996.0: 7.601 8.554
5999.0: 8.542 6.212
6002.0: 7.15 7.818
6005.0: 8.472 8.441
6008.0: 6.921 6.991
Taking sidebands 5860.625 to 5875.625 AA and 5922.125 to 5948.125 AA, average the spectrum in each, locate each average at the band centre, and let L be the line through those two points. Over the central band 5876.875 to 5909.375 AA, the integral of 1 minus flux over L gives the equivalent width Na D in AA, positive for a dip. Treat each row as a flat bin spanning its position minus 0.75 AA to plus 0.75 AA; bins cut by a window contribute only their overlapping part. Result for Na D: 1.9 AA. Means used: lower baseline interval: 7.51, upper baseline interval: 7.37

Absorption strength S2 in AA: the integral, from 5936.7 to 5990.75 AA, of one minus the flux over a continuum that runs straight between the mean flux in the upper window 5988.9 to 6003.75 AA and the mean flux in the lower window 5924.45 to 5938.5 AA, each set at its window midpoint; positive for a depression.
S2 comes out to 0.56 AA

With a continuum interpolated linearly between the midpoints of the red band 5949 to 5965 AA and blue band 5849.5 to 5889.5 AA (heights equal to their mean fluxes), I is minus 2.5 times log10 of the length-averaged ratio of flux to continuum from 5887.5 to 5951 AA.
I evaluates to 0.03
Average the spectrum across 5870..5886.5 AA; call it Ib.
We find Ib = 7.84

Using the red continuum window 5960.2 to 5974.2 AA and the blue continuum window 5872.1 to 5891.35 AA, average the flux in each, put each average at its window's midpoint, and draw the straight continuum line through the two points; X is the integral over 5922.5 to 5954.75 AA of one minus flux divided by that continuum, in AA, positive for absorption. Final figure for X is 1.4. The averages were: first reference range 7.53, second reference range 7.58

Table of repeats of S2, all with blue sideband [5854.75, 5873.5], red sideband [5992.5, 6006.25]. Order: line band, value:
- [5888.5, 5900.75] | 1.24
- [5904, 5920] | -0.08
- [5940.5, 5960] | 0.58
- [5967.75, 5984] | 0.60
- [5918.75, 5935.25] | 0.19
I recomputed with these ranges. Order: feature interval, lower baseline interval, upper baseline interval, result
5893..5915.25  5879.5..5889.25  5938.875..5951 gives -0.006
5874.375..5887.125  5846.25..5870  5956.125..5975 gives -0.065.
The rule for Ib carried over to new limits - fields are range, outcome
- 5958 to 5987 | 7.41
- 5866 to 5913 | 7.27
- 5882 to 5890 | 7.03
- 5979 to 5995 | 7.21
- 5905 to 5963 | 7.31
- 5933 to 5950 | 7.43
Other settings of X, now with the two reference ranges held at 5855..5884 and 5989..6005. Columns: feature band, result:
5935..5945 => -0.1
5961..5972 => 0.0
